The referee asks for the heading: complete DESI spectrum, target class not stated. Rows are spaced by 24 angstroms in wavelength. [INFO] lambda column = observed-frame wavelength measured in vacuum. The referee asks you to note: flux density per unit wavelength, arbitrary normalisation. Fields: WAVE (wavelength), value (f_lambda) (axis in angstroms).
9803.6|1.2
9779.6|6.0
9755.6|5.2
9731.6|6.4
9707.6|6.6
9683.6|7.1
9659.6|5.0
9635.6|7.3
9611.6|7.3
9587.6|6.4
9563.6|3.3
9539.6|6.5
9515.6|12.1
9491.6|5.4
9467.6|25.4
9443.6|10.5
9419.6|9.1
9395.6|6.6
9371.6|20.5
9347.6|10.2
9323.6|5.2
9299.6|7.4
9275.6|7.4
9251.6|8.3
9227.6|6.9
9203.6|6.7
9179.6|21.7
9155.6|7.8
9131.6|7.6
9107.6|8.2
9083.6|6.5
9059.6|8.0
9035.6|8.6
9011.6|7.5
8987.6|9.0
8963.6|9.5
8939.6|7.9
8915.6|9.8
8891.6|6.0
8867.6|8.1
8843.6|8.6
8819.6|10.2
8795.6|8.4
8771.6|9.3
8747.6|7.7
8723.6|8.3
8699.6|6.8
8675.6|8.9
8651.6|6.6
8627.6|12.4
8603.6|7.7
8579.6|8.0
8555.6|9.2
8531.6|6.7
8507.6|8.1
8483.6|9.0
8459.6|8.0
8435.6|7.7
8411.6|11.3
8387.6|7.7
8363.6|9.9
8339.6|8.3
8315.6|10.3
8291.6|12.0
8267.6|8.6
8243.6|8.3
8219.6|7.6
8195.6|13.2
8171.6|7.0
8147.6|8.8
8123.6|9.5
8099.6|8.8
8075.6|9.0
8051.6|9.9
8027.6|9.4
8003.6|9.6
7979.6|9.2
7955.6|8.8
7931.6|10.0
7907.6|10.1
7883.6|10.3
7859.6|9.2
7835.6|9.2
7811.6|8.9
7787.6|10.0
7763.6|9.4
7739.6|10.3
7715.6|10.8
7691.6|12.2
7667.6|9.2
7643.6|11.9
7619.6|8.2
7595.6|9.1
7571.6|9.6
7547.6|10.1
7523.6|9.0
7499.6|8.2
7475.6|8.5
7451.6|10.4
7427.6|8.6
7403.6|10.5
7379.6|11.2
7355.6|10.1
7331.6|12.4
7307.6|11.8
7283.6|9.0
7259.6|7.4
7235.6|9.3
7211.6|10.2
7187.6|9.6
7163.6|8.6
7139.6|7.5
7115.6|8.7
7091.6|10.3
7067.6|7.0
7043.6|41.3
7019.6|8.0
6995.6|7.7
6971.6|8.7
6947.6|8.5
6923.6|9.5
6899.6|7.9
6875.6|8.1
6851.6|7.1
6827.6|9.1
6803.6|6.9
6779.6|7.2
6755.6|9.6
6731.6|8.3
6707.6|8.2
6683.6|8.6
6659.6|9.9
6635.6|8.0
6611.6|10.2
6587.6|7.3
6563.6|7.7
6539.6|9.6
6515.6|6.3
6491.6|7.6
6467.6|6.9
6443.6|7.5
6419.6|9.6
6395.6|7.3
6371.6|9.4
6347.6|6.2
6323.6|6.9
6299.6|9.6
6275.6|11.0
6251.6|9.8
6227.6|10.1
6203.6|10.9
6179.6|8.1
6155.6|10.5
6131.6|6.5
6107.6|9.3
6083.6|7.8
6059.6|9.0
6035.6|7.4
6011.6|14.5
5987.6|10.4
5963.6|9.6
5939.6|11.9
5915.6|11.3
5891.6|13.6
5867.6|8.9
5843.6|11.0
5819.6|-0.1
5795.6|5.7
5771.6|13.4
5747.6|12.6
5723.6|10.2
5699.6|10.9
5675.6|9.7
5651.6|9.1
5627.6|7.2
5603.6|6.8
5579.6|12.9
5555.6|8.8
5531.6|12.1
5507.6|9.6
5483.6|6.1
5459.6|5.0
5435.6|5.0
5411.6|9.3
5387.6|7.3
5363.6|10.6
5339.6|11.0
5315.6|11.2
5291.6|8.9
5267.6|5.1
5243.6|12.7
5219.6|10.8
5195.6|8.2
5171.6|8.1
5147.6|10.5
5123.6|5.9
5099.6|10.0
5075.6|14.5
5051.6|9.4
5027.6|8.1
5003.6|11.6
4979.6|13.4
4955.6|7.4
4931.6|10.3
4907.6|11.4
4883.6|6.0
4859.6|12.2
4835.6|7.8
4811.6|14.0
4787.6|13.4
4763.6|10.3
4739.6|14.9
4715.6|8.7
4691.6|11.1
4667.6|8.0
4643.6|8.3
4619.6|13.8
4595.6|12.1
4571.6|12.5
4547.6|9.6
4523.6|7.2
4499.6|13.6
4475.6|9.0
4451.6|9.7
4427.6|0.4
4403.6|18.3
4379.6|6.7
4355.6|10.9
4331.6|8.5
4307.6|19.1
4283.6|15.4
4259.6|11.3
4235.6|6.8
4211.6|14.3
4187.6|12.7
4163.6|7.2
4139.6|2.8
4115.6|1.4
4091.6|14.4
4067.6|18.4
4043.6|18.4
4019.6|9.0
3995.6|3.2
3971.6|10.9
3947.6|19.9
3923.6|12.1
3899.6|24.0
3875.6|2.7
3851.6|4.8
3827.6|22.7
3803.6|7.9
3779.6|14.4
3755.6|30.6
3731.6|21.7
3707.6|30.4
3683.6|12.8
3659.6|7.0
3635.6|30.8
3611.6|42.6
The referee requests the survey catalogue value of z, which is 0.89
